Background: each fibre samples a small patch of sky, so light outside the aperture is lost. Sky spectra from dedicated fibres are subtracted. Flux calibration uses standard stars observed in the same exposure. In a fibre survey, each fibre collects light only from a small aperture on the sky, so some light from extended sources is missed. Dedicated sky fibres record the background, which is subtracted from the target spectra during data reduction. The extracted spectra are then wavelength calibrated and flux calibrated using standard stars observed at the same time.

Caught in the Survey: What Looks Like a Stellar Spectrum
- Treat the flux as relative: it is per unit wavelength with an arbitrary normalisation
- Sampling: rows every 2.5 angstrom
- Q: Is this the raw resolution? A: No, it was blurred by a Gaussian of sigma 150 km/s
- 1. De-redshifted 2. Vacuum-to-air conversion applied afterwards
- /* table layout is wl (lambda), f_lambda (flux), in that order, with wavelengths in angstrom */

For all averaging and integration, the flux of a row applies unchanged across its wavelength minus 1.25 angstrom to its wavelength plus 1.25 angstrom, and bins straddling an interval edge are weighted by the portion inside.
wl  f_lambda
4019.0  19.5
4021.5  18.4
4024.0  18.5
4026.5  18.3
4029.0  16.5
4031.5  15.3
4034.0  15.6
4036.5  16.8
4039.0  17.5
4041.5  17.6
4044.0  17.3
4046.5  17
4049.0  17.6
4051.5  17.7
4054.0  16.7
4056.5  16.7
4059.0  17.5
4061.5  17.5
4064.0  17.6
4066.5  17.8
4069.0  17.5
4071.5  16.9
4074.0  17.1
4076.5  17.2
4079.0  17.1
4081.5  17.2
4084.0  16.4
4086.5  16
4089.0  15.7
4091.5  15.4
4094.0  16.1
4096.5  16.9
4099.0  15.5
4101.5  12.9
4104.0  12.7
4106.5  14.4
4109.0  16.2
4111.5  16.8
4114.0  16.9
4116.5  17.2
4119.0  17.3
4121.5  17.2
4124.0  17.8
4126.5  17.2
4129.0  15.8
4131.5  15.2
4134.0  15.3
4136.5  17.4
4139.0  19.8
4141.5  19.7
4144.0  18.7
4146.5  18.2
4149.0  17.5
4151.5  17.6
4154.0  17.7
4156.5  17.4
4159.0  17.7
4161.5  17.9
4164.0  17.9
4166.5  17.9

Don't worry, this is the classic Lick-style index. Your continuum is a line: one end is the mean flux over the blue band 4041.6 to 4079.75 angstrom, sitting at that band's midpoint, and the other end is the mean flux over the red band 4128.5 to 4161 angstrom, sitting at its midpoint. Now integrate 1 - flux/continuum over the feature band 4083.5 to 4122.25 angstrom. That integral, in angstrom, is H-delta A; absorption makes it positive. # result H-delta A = 3.6 angstrom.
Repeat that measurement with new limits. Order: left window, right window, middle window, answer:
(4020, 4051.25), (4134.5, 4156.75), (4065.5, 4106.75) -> 3.7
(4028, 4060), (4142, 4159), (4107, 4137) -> 1.8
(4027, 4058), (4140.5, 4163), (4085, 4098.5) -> 1.1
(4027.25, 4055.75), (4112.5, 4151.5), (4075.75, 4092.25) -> 0.7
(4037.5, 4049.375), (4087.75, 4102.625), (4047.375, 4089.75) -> -1.7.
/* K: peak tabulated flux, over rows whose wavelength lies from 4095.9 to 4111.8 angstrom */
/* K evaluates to 16.9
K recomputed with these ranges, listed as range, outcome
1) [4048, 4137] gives 17.8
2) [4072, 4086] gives 17.2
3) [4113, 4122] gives 17.3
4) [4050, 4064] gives 17.7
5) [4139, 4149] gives 19.8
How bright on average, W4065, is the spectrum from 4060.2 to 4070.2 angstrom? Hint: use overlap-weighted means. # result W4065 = 17.6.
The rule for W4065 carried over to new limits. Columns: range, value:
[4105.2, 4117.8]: 16.3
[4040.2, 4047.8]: 17.3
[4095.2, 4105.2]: 14.5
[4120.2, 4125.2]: 17.5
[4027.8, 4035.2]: 15.8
